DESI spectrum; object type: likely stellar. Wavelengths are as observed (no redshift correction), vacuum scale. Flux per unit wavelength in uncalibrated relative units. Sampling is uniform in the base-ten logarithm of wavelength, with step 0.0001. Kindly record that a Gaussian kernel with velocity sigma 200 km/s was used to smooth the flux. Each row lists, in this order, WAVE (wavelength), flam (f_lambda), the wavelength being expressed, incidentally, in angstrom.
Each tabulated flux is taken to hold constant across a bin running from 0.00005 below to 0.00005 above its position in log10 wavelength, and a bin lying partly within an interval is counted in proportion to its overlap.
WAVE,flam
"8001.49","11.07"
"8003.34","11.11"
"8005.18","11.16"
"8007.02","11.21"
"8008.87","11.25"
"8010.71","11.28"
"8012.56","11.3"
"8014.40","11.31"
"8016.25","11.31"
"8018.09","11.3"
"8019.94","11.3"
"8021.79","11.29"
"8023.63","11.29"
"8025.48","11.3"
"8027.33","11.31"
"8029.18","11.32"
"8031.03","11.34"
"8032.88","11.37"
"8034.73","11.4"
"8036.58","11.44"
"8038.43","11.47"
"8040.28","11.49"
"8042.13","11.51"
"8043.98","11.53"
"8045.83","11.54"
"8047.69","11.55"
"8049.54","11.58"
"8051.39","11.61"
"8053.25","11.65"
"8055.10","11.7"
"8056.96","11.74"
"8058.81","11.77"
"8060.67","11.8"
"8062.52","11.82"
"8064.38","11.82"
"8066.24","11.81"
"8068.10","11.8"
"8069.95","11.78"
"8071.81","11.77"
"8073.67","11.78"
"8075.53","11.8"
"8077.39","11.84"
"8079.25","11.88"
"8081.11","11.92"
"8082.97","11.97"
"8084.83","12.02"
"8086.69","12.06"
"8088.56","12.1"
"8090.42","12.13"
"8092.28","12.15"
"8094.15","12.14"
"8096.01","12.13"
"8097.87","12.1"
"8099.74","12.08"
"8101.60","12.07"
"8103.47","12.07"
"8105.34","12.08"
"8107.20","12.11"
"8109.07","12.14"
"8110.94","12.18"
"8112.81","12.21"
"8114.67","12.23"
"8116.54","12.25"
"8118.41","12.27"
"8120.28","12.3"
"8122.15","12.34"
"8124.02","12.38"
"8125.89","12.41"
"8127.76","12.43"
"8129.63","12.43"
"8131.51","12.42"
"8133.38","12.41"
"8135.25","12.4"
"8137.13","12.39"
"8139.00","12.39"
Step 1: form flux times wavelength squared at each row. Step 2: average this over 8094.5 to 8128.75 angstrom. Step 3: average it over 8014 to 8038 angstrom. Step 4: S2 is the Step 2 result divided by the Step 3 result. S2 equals 1.10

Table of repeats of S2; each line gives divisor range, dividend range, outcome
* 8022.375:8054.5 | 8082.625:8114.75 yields 1.07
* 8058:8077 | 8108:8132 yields 1.06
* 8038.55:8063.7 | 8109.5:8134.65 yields 1.08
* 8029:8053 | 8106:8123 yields 1.08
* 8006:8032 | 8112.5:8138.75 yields 1.12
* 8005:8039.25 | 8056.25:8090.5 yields 1.06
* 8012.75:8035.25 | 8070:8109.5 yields 1.08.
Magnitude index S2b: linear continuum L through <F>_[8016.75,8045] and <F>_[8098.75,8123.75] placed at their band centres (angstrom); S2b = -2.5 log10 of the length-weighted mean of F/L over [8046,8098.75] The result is -0.01 mag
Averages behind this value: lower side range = 11.4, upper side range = 12.2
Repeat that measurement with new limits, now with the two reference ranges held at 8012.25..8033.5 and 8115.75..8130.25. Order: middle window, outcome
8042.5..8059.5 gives 0.00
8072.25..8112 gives 0.00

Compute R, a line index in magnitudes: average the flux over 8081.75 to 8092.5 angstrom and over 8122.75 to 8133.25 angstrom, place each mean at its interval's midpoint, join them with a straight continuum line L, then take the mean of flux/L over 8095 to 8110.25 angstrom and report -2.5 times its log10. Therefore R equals 0.01 mag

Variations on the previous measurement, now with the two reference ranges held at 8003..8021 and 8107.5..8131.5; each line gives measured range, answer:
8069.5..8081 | 0.005 mag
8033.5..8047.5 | 0.005 mag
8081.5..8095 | -0.007 mag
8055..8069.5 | -0.004 mag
